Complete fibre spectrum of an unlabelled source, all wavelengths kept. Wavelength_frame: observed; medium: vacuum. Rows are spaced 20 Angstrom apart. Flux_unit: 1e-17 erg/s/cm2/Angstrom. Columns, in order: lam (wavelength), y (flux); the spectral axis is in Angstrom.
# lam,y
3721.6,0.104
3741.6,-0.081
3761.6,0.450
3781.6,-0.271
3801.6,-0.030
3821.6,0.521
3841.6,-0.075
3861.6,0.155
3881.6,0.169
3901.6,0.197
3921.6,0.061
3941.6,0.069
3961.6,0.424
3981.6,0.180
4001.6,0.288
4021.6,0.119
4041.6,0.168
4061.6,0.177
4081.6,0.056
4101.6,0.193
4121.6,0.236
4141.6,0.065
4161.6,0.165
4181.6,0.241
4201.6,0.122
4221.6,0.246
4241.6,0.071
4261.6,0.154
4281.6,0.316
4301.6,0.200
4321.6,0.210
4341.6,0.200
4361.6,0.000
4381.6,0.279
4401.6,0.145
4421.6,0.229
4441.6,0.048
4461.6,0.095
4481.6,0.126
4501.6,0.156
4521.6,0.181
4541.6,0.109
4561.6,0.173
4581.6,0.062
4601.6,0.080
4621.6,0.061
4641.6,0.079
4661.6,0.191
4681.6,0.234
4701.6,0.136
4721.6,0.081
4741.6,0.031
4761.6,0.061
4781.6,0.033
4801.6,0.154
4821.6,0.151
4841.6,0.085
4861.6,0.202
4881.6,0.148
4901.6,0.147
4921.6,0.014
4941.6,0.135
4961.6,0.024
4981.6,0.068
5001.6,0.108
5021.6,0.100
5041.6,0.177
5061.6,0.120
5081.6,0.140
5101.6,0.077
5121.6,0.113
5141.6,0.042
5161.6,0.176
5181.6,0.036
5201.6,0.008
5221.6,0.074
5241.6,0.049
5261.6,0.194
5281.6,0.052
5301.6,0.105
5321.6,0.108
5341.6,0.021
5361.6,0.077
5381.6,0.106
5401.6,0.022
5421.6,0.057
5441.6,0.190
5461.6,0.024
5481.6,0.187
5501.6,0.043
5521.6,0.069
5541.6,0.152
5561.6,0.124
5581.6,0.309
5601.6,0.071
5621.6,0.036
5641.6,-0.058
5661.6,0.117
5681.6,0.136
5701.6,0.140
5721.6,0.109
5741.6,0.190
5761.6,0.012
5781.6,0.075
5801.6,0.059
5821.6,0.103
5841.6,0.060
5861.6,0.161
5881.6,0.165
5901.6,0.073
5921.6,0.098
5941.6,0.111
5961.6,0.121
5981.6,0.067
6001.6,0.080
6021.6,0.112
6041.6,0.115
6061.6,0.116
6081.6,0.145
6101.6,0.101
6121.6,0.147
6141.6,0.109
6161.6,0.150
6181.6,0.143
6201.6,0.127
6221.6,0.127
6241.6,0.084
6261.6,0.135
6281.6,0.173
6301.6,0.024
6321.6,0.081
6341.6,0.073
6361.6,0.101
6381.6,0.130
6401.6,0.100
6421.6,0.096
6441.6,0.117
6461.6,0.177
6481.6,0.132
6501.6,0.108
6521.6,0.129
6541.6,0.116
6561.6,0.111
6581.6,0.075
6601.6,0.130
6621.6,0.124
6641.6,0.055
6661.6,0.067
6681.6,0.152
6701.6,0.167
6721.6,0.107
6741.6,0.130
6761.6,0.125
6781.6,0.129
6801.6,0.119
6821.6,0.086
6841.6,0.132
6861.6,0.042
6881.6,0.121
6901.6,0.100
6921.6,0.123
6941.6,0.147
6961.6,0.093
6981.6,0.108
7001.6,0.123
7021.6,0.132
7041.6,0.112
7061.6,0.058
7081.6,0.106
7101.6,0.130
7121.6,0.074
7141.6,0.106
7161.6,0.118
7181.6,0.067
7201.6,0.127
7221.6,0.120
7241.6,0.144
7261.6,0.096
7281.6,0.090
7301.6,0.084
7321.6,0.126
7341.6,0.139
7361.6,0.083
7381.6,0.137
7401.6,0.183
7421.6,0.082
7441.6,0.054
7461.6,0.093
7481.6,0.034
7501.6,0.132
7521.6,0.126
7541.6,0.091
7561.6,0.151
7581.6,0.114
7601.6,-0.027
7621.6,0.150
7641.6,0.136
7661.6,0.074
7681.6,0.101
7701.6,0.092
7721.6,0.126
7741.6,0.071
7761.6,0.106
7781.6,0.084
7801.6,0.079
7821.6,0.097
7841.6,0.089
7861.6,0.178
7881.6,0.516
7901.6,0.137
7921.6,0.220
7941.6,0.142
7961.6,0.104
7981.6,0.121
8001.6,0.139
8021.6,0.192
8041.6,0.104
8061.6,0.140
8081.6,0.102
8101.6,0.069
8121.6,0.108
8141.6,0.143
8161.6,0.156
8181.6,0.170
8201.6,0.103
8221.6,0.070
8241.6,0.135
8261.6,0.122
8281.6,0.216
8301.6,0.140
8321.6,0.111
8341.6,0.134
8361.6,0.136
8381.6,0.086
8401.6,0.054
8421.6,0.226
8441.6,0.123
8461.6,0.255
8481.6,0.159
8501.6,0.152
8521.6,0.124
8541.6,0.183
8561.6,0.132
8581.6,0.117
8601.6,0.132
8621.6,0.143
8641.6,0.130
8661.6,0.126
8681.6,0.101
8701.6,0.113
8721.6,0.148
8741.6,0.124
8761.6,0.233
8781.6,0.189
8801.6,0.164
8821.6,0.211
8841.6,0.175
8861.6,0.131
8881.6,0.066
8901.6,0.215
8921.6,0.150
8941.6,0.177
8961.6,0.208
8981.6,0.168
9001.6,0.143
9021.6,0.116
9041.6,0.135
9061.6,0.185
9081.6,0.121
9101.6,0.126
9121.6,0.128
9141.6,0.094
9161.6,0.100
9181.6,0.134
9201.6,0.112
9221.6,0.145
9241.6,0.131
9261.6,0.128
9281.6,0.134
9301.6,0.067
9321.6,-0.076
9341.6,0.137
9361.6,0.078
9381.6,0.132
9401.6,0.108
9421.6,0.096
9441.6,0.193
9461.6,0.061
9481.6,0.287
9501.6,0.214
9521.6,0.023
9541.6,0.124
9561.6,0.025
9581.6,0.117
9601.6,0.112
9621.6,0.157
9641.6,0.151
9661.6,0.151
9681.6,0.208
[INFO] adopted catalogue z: 1.11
